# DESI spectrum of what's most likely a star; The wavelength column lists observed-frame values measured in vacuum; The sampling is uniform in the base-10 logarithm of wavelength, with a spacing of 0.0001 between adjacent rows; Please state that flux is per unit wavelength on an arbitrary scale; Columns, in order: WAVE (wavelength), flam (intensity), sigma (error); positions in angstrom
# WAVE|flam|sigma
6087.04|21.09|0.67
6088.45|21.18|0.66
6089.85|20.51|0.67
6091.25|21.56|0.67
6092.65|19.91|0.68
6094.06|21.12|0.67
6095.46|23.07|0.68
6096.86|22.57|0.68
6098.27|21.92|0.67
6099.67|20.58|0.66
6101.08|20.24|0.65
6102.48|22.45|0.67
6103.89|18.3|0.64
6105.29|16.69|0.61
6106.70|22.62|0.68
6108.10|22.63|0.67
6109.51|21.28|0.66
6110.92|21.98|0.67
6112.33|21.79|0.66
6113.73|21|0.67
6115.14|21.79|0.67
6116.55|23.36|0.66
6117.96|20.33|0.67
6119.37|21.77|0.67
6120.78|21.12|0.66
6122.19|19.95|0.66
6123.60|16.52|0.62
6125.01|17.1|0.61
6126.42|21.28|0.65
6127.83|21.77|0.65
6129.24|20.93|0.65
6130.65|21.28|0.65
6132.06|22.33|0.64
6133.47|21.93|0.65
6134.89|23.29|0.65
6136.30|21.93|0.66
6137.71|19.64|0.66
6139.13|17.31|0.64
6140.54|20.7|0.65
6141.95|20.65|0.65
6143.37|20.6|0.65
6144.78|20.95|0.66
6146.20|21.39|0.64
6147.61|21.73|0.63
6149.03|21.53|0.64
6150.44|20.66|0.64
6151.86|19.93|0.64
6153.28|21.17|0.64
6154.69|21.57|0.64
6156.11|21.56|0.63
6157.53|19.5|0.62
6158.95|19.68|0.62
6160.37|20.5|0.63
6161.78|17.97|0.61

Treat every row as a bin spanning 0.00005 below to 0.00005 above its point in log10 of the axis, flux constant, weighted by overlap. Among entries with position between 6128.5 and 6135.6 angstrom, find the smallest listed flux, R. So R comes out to 20.93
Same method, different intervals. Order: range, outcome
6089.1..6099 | 19.91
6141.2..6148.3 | 20.6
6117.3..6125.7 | 16.52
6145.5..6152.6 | 19.93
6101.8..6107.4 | 16.69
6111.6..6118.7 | 20.33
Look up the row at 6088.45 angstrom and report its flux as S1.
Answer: 21.18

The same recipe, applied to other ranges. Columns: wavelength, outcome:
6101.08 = 20.24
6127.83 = 21.77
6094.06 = 21.12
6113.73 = 21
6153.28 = 21.17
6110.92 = 21.98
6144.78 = 20.95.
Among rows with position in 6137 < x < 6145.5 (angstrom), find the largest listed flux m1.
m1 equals 20.95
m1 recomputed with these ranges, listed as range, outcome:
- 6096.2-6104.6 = 22.57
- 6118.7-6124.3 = 21.77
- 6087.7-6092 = 21.56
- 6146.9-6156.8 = 21.73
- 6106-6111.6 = 22.63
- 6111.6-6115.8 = 21.79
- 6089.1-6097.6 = 23.07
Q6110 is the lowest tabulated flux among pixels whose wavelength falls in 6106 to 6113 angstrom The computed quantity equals 21.28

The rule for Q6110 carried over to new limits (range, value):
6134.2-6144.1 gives 17.31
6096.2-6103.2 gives 20.24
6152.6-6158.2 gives 19.5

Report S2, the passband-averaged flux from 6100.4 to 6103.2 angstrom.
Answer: 21.3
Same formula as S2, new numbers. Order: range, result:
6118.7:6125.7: 19.3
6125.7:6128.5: 21.5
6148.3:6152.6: 20.7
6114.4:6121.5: 21.6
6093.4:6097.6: 22.3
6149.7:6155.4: 20.9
